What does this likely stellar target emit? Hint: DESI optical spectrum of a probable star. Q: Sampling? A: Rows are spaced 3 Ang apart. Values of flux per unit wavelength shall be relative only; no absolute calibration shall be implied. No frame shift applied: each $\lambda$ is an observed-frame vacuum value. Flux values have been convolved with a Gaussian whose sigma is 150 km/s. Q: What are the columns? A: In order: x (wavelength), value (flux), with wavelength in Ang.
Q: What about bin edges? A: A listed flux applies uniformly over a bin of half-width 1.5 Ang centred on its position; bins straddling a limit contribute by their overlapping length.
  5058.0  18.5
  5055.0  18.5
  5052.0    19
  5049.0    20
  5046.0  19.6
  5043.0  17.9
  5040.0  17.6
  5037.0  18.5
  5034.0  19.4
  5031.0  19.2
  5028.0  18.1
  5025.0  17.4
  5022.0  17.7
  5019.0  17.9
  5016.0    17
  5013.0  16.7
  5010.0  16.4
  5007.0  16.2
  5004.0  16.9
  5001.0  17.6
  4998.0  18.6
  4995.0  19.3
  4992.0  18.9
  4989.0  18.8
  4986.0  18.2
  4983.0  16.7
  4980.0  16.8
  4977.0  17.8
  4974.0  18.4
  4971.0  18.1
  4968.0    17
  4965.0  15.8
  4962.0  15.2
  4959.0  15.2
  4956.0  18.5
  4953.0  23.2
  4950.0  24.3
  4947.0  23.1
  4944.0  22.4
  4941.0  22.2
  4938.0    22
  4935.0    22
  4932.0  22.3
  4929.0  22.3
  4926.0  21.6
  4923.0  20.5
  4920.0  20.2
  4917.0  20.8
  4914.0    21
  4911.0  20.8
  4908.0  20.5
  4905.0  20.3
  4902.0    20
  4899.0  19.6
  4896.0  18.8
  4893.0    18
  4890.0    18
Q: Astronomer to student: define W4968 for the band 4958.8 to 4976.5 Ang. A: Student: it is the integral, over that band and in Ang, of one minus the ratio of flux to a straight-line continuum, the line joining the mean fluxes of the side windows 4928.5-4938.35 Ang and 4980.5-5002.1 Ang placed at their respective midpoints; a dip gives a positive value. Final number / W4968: 2.7 Ang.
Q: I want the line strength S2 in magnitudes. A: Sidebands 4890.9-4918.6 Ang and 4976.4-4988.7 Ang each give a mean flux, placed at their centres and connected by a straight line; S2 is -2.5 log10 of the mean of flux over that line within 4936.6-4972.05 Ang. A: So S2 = -0.08 mag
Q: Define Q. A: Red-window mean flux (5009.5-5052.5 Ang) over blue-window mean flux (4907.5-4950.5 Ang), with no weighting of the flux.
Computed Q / 0.8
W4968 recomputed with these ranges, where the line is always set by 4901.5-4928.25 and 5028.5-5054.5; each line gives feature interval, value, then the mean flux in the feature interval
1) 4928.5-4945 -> -1.5 Ang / 22.2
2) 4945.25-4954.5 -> -1.5 Ang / 23.5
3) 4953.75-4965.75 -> 2.0 Ang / 16.6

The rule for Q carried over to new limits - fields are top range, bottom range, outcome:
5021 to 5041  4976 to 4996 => 1.01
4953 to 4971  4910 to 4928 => 0.82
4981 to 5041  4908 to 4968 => 0.87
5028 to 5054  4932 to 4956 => 0.84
